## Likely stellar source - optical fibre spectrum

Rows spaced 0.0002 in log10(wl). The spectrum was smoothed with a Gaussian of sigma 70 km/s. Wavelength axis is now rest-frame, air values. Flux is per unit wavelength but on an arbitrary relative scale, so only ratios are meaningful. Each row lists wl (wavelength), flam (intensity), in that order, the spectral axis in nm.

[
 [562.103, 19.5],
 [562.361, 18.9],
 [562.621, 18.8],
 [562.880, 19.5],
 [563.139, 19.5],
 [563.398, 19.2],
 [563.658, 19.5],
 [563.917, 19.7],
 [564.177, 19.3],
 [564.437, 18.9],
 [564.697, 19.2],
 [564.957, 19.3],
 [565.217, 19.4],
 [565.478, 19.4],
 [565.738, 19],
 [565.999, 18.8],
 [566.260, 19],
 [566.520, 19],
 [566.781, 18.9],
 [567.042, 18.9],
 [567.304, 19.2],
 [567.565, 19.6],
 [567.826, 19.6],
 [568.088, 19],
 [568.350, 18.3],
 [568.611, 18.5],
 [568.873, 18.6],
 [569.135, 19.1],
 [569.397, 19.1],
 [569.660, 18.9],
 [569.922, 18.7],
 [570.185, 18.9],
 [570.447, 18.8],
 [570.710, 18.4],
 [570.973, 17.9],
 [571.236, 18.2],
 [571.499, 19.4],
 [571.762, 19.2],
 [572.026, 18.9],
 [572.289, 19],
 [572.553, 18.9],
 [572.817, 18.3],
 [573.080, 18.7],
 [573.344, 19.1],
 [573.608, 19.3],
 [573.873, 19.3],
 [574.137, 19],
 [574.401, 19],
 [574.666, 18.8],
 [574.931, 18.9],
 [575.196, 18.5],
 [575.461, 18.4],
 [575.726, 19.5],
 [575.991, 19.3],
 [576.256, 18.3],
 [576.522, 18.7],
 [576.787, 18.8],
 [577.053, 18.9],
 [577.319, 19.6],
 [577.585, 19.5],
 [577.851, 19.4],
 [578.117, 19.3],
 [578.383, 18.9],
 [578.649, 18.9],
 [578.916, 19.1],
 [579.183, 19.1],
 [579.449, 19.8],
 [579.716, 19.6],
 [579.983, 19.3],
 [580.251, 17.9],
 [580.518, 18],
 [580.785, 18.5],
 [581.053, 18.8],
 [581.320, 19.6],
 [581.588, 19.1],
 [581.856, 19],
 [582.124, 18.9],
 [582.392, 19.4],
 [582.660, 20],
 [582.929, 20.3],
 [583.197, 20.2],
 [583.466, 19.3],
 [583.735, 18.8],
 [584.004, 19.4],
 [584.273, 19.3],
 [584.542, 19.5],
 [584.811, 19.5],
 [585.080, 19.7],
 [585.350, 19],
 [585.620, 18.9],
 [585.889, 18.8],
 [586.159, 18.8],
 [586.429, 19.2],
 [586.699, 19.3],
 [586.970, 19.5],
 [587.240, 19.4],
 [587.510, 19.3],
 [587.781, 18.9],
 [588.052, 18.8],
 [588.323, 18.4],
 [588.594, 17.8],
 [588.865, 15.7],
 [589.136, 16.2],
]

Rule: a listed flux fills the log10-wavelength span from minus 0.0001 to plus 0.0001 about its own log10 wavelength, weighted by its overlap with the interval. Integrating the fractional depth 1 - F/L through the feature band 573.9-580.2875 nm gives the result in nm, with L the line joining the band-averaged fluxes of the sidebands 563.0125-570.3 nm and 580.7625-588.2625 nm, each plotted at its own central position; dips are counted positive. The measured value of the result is 0.05 nm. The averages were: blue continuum 19.1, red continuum 19.3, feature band 19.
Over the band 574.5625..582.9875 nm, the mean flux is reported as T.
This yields 19.1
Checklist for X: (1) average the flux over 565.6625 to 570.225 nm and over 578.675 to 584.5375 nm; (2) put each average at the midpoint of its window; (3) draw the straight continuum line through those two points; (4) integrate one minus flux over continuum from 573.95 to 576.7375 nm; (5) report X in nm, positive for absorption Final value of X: 0.04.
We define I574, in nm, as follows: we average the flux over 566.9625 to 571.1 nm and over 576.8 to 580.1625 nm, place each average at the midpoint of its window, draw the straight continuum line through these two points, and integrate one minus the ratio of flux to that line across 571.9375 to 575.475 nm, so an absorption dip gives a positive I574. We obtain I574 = 0.03 nm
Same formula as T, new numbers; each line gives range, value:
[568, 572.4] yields 18.8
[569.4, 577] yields 18.8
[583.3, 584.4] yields 19.2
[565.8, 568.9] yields 19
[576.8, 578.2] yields 19.3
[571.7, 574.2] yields 19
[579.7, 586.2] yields 19.2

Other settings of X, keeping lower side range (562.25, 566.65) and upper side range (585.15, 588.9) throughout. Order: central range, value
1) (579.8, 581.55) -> 0.016 nm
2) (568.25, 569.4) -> 0.026 nm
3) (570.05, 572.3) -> 0.041 nm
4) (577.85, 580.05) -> -0.037 nm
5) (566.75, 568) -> -0.007 nm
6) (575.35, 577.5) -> 0.003 nm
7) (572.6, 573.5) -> 0.015 nm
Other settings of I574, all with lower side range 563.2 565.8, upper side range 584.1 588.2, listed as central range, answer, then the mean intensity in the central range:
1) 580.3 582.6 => 0.04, 18.9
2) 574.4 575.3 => 0.02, 18.8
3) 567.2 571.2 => 0.10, 18.8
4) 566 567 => 0.02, 18.9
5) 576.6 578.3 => 0.00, 19.2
